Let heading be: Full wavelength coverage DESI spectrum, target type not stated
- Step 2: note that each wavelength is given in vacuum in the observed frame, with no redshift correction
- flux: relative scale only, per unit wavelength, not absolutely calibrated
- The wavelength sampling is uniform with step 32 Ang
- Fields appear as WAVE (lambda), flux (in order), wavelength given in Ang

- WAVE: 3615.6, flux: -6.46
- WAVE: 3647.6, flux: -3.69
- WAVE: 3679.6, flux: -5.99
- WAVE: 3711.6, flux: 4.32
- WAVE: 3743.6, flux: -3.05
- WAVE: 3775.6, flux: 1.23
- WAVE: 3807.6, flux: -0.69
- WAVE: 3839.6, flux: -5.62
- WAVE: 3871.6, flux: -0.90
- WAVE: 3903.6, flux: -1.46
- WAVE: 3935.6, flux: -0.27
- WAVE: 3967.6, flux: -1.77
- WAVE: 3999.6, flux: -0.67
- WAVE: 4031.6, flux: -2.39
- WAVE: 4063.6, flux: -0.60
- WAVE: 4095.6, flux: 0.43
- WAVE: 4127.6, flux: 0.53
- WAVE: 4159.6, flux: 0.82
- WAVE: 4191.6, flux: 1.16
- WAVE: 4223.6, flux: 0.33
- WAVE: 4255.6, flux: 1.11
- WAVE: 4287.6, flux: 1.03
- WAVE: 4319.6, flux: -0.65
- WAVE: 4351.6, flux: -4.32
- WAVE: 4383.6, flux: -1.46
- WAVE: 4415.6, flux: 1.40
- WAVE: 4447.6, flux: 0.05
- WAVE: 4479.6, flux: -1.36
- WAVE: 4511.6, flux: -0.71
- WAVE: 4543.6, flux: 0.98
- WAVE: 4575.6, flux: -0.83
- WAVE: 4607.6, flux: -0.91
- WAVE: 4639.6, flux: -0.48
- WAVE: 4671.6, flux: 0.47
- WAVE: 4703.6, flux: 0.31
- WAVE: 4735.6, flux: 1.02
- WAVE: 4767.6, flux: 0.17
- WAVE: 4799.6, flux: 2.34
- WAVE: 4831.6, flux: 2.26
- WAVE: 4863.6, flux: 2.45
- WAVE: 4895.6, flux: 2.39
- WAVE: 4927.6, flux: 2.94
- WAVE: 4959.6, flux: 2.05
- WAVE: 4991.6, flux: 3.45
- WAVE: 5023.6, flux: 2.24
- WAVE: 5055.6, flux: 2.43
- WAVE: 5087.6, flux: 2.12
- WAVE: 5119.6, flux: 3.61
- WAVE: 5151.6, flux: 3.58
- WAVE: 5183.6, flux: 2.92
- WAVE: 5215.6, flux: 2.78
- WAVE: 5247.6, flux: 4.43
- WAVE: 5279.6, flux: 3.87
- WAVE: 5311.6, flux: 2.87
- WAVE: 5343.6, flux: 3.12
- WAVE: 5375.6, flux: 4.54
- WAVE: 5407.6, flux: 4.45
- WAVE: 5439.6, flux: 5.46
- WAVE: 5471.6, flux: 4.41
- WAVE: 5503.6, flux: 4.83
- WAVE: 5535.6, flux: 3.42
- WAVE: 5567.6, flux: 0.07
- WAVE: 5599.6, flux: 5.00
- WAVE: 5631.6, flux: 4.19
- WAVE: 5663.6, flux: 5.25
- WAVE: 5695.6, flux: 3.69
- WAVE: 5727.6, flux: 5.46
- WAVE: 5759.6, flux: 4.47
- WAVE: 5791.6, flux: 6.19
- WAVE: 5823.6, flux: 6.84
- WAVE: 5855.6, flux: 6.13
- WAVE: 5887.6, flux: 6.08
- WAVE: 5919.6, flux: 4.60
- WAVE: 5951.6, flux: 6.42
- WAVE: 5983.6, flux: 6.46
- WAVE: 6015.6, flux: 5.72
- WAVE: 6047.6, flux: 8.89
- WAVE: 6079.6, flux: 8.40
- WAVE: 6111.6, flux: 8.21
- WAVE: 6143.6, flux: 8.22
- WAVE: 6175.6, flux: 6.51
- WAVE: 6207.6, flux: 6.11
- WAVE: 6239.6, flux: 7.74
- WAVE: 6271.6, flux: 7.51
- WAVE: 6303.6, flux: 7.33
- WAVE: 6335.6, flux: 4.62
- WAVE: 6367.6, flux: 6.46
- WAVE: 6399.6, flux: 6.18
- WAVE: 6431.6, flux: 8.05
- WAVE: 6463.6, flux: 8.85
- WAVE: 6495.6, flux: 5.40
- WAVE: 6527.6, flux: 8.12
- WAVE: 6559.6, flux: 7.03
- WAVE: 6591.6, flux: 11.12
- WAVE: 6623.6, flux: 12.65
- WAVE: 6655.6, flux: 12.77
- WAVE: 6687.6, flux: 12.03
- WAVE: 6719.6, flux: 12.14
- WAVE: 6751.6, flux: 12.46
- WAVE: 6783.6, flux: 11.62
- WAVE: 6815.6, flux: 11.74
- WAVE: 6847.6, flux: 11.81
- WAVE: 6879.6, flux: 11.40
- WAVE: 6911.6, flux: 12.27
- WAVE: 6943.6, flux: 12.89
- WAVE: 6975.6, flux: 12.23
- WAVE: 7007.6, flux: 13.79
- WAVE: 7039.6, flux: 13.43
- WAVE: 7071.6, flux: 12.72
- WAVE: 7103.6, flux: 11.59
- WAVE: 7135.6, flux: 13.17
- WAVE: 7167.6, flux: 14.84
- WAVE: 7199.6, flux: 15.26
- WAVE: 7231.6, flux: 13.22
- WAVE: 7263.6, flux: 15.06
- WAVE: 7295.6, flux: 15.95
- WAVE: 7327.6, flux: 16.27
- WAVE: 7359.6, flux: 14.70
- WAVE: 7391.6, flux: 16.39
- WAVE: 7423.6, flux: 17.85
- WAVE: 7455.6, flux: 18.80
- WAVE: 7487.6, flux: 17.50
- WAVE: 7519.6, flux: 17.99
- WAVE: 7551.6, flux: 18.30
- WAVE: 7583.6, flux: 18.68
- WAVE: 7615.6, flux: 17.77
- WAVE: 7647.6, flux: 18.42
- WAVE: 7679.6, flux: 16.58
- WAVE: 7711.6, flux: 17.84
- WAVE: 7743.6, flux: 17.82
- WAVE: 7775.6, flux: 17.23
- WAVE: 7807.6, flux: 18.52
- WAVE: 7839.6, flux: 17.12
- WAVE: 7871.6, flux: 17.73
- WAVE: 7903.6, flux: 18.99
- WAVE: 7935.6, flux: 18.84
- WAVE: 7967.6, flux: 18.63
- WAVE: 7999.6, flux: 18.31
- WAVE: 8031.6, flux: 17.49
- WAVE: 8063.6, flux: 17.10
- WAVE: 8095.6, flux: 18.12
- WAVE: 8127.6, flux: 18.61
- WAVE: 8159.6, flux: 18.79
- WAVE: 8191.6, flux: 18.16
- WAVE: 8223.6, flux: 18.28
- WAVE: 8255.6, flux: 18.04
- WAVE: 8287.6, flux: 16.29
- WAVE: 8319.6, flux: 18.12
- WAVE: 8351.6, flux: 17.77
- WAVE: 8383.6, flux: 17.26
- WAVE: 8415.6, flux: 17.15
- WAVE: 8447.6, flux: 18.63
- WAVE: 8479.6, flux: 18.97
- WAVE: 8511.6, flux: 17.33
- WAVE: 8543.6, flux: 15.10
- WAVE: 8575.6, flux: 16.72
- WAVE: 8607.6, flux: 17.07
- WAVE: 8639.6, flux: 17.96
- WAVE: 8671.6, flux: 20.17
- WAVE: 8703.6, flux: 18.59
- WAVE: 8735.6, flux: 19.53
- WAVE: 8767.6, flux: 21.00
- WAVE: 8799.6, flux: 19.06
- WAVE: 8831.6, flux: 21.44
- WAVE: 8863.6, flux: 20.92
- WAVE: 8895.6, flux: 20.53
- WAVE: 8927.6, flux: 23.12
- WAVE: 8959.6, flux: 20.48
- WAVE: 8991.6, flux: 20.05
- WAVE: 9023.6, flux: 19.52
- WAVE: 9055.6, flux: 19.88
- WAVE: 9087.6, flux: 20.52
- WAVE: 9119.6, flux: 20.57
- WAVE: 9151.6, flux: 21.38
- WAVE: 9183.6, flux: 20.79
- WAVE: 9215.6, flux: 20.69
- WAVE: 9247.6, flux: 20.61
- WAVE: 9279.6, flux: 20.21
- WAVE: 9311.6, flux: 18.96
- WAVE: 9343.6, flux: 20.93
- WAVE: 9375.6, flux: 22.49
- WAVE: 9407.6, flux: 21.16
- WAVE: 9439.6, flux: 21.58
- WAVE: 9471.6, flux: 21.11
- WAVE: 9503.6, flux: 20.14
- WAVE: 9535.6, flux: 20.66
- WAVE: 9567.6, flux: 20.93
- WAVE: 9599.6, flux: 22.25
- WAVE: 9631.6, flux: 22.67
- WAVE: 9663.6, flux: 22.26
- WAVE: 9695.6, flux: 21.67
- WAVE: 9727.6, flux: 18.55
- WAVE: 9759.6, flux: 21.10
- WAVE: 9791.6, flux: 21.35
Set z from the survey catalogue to 0.651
